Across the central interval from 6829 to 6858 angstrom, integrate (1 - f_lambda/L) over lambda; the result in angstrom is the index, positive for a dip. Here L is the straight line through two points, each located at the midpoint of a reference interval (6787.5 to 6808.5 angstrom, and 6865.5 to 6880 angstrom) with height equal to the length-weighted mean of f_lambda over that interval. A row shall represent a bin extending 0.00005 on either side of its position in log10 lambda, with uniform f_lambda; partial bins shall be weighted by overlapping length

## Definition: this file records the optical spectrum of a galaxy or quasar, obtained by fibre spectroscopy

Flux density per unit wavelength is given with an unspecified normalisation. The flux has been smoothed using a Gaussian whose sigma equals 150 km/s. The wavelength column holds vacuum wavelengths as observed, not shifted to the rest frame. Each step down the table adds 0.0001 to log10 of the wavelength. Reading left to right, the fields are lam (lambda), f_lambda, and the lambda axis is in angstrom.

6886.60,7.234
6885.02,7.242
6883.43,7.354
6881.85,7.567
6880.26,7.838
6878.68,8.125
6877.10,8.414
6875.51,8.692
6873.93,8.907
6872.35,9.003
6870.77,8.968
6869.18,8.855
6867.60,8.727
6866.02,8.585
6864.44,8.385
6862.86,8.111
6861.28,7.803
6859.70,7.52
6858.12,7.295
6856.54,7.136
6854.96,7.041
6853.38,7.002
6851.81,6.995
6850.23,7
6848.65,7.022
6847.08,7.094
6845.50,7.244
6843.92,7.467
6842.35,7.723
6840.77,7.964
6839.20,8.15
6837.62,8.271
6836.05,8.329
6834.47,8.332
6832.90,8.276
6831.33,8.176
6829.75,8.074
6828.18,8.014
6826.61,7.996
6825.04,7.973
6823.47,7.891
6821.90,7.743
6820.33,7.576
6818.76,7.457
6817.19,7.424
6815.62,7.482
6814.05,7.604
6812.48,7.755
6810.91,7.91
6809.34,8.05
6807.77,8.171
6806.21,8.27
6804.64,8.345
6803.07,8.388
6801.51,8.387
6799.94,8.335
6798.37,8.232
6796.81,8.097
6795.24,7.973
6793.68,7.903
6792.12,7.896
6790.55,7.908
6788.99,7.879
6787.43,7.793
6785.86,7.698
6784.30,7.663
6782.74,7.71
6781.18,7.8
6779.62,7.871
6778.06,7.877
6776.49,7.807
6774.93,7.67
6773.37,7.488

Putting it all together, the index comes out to 2.9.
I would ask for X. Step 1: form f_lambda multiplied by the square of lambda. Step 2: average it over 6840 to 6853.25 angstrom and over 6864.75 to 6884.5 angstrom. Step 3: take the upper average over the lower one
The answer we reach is 1.16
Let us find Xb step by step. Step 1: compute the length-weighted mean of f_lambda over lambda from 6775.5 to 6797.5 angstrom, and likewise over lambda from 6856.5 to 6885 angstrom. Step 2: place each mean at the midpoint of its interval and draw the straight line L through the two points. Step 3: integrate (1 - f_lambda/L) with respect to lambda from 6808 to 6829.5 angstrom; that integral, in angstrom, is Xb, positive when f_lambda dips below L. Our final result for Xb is 0.5 angstrom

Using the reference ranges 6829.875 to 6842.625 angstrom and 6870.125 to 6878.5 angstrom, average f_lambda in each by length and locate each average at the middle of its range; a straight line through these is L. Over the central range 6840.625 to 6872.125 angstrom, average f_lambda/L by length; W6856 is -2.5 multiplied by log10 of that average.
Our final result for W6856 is 0.103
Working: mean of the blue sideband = 8.16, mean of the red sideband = 8.75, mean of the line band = 7.71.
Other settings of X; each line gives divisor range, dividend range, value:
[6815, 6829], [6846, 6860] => 0.93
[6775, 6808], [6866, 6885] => 1.07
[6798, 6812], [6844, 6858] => 0.88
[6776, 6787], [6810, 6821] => 0.99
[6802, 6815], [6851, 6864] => 0.93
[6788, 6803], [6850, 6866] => 0.95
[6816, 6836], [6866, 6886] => 1.06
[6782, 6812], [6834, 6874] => 1.00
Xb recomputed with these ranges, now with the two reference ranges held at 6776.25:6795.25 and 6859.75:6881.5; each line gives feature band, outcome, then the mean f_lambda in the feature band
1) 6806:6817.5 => 0.3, 7.83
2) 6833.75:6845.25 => 0.3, 7.99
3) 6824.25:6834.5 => 0.0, 8.11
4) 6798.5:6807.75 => -0.4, 8.32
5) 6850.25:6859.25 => 1.3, 7.1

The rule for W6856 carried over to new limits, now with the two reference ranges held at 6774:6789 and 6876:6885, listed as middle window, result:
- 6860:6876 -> -0.10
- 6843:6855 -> 0.10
